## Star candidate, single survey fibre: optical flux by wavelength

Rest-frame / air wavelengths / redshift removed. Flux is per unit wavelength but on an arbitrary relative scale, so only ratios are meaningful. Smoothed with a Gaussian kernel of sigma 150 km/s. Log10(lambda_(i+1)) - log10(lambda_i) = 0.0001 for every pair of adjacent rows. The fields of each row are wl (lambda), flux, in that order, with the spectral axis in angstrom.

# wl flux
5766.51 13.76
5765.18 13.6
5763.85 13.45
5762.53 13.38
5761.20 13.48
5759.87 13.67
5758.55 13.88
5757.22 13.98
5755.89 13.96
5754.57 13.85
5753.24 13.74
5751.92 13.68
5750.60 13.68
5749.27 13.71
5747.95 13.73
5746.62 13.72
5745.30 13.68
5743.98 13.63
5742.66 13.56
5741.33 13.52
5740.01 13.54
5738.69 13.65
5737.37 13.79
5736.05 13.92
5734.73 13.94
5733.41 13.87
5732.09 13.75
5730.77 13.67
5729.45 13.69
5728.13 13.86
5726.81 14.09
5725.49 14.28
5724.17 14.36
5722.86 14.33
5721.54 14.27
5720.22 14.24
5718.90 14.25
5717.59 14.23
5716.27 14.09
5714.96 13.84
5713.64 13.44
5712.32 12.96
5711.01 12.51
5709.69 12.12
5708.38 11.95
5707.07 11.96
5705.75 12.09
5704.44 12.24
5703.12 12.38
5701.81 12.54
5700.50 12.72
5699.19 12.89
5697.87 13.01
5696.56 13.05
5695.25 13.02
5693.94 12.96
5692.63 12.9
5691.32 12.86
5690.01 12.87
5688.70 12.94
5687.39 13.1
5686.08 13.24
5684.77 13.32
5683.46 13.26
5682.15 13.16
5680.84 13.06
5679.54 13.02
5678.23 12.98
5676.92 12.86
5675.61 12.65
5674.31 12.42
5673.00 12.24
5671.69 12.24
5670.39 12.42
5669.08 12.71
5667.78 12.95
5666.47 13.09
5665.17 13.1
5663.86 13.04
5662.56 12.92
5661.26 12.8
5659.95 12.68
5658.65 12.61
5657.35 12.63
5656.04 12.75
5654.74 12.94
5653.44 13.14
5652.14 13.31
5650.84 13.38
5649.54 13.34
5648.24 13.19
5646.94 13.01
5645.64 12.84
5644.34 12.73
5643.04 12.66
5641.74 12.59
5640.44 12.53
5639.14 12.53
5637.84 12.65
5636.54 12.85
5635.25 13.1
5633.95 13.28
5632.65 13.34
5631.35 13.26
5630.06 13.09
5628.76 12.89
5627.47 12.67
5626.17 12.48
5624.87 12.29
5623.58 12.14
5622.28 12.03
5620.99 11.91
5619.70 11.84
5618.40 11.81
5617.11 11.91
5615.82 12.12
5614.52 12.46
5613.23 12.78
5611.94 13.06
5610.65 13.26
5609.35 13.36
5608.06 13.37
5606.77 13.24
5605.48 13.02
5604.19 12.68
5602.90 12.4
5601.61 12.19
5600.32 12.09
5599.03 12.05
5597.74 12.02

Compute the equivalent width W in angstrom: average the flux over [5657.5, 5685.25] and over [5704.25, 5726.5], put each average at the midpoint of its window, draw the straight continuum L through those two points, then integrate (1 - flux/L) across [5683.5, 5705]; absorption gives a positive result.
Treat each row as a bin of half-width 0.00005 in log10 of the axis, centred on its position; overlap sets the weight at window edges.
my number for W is 0.38 angstrom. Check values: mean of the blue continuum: 12.8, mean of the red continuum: 13.4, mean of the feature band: 12.9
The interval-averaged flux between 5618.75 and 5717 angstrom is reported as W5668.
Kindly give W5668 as 12.8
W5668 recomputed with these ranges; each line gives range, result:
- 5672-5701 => 12.9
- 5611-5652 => 12.7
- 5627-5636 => 13.1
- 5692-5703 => 12.9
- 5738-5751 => 13.6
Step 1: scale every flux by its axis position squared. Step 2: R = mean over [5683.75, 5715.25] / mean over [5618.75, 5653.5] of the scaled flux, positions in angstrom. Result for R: 1.02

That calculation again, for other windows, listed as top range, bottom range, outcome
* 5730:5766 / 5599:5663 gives 1.12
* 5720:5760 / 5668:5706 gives 1.10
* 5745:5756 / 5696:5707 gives 1.11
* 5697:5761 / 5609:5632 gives 1.12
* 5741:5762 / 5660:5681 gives 1.10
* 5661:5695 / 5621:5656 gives 1.02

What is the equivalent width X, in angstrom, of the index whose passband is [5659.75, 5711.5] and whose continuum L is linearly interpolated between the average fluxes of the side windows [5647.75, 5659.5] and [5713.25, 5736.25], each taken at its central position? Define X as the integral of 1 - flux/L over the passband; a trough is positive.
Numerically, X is 2.7 angstrom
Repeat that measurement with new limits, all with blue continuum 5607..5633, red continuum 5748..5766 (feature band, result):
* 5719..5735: -0.69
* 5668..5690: 0.37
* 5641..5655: -0.20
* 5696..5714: 1.00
